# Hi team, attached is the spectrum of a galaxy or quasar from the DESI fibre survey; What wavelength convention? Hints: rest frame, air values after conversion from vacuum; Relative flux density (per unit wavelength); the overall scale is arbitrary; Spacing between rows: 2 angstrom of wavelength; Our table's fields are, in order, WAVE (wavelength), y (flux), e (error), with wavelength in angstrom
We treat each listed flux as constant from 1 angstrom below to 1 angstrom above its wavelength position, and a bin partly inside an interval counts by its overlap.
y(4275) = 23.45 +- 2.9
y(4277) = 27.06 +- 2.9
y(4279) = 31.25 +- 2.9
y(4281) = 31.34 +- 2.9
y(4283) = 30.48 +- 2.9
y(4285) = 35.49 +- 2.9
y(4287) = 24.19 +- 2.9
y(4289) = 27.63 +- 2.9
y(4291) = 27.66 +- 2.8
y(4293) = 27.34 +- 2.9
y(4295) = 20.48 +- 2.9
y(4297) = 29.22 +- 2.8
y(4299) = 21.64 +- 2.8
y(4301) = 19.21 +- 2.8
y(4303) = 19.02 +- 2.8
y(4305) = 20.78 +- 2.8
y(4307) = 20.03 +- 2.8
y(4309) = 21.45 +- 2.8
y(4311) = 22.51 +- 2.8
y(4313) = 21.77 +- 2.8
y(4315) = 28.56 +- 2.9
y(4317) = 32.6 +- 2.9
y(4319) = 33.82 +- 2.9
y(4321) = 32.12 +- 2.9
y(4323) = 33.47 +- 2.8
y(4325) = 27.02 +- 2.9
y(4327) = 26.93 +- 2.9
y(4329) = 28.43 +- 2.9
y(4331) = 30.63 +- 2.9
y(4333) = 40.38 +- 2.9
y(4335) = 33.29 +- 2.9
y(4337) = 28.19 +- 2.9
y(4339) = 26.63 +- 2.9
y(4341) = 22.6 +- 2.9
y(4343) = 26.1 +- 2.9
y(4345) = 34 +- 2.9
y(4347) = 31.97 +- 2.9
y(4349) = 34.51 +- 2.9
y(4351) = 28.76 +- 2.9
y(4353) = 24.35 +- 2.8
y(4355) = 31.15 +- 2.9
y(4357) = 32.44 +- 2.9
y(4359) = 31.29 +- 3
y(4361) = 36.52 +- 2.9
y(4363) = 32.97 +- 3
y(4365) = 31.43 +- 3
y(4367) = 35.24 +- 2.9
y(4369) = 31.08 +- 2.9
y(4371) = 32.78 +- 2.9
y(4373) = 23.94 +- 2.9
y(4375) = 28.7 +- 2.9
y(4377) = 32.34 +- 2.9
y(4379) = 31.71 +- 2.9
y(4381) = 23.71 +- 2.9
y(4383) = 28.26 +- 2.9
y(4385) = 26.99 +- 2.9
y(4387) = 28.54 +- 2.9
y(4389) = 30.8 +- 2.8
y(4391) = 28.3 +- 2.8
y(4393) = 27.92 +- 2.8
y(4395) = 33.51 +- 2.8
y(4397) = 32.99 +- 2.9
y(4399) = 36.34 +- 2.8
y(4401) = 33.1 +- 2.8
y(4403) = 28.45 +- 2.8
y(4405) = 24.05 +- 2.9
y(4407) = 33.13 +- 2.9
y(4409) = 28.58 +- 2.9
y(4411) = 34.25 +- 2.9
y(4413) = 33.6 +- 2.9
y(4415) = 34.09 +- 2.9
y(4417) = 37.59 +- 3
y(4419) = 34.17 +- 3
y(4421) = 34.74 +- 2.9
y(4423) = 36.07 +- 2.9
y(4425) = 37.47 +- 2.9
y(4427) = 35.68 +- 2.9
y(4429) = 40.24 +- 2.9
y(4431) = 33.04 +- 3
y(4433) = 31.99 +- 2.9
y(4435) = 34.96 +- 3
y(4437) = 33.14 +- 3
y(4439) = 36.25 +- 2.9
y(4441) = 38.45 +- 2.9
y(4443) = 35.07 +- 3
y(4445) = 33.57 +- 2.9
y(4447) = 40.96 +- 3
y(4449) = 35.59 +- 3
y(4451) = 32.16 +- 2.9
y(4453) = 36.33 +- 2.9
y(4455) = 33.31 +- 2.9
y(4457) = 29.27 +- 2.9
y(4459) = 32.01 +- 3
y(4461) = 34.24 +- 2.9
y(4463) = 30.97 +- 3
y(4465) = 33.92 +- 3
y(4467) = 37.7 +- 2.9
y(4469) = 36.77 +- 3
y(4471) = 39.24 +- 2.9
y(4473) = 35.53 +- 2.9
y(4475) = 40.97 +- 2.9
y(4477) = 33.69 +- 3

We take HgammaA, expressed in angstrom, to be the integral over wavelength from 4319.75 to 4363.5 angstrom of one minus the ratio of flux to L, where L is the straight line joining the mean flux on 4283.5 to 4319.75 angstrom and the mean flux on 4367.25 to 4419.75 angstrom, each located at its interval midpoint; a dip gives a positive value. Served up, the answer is -4.75 angstrom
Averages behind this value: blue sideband 25.2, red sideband 30.8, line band 30.6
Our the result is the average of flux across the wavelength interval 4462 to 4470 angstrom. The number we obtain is 34.8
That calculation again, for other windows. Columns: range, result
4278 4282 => 31.3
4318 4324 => 33.1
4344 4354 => 30.7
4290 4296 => 25.2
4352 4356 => 27.8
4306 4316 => 22.9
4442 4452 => 35.5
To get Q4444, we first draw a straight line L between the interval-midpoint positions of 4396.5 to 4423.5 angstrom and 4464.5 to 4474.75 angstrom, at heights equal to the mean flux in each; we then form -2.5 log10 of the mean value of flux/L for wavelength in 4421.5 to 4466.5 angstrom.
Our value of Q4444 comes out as 0.013 mag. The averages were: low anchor 32.9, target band 34.8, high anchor 37.1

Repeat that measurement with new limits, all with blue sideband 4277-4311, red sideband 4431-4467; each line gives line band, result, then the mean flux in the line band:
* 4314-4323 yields -0.190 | 32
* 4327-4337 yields -0.163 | 32.1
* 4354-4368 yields -0.131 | 33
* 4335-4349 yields -0.033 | 29.1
